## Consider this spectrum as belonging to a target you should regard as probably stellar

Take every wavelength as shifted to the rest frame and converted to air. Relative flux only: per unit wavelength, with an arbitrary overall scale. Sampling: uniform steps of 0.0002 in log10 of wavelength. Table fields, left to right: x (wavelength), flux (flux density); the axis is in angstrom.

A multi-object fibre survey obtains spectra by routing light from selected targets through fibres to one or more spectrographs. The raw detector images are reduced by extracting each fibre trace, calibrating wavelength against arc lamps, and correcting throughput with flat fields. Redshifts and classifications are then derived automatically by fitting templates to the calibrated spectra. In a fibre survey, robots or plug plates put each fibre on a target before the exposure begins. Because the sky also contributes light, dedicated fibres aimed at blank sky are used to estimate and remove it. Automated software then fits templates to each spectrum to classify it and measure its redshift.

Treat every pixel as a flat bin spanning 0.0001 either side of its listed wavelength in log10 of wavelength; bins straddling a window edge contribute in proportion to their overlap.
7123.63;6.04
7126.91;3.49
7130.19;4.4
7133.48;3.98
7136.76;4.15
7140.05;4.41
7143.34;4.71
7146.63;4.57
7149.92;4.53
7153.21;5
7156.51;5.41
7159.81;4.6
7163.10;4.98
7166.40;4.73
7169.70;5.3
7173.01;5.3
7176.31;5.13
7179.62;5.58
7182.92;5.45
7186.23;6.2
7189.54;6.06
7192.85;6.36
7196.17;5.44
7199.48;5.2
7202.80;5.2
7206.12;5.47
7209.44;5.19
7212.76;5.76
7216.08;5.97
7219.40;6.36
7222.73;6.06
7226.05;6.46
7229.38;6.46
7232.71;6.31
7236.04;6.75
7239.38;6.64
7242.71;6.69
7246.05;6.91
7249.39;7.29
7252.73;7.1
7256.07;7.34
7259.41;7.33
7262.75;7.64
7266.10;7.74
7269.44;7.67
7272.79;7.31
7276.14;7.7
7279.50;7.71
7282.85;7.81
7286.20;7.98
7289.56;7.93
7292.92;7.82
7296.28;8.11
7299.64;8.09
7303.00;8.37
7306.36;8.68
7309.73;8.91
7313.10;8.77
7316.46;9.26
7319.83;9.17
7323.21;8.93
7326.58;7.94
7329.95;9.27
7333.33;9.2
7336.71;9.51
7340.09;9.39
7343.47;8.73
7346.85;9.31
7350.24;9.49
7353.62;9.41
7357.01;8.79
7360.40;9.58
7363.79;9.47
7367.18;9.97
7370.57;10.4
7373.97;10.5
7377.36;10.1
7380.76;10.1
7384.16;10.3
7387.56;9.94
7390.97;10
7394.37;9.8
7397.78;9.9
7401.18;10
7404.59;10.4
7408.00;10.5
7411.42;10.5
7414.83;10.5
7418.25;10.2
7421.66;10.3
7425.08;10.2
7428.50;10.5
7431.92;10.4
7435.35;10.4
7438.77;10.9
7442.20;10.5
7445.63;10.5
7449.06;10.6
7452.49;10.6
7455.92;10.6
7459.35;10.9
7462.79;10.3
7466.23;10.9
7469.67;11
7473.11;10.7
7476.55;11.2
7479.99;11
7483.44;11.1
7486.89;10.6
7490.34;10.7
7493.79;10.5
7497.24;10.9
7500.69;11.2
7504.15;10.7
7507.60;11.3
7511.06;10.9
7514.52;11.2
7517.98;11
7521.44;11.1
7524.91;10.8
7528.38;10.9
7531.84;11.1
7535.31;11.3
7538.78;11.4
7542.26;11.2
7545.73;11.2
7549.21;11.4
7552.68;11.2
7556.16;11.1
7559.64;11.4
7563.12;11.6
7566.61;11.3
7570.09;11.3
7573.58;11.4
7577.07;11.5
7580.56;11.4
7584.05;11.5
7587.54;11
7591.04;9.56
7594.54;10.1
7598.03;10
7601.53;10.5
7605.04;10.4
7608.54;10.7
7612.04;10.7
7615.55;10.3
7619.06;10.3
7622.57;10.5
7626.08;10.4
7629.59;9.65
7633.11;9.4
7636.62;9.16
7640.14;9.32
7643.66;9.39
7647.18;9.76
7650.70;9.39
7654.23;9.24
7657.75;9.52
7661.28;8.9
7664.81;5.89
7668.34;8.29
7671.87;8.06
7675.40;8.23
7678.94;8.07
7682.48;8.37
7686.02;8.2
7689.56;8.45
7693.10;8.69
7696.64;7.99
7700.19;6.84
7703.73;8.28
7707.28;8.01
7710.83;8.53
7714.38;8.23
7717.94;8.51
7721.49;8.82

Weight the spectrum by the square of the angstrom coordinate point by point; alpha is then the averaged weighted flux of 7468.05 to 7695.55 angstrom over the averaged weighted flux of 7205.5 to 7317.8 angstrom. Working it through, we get 1.53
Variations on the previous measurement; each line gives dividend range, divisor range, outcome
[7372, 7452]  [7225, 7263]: 1.57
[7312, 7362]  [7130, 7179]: 2.01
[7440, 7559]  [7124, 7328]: 1.82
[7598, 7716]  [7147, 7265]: 1.71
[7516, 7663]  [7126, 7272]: 2.02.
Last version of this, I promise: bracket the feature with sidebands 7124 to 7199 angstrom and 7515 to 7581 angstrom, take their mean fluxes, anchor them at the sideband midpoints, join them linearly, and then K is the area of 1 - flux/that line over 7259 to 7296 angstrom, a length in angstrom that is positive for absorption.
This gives -4.5 angstrom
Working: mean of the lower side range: 5.01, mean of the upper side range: 11.2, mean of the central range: 7.72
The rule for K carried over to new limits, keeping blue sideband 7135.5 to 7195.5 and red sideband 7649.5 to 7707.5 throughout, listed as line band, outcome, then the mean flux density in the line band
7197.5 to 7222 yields -0.9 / 5.61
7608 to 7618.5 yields -3.6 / 10.5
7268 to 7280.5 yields -3.8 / 7.58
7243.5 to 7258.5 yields -3.9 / 7.14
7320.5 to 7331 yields -4.5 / 8.72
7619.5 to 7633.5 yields -3.8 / 10.1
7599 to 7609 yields -3.4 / 10.5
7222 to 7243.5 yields -3.6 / 6.49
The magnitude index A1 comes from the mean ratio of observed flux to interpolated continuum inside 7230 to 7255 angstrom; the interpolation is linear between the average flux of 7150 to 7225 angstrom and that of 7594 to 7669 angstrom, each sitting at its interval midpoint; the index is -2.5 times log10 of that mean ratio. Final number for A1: -0.14 mag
